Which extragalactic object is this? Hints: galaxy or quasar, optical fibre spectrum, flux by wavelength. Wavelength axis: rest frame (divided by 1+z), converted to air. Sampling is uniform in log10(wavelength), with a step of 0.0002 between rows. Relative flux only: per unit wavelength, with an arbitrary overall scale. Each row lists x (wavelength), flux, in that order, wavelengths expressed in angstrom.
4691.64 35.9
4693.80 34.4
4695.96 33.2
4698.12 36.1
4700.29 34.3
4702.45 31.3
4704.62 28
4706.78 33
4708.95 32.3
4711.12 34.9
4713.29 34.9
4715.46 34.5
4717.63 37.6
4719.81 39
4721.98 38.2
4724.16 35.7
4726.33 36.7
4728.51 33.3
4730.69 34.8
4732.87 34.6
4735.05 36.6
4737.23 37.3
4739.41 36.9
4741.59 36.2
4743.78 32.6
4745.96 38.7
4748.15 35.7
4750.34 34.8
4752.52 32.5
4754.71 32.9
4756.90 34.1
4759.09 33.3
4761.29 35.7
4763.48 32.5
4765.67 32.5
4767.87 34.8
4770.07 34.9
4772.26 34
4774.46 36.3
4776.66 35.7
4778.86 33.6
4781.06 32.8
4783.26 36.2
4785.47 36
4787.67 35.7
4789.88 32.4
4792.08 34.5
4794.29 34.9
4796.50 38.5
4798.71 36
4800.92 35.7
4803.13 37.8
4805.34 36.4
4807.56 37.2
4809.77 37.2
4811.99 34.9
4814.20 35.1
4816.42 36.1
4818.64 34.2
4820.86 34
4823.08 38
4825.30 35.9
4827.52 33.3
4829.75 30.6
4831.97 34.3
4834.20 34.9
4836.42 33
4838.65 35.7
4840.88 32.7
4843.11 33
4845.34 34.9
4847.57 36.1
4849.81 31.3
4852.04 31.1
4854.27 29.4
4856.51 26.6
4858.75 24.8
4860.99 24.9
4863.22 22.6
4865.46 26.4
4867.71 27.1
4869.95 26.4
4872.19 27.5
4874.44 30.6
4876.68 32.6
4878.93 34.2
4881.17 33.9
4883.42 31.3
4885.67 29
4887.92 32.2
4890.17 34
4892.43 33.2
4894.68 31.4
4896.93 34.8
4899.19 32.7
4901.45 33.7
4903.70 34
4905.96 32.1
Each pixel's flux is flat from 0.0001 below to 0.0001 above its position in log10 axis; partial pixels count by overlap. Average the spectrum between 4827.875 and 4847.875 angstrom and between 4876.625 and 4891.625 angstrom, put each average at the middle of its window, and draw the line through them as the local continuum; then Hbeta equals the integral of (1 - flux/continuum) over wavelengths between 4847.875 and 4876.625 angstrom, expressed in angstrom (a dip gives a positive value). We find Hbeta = 4.6 angstrom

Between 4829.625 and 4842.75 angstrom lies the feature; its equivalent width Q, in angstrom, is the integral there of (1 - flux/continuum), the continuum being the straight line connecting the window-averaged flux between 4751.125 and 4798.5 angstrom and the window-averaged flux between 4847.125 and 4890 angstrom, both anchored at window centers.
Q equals -1.1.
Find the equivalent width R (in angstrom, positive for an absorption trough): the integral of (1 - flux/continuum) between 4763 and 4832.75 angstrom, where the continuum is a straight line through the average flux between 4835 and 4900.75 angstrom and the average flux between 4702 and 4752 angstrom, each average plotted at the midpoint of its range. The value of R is -4.5 angstrom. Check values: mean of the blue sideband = 35.1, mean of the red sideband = 30.8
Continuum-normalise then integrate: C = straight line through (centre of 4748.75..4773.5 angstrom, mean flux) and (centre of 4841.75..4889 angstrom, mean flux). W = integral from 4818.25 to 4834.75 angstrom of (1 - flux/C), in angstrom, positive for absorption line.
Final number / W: -1.61 angstrom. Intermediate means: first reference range 33.9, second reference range 29.8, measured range 34.4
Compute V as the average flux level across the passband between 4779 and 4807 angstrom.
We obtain 35.5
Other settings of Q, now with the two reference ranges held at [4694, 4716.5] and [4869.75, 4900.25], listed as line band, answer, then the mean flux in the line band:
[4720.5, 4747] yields -2.4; 36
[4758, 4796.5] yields -2.2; 34.6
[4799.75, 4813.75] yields -1.7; 36.5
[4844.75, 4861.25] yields 1.1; 30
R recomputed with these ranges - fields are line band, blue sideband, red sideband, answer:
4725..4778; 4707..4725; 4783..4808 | 1.36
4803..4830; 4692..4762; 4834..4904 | -2.54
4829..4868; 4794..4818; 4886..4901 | 4.62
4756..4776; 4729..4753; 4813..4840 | 0.56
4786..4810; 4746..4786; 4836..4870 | -2.40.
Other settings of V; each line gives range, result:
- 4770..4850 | 35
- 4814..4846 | 34.3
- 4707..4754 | 35.5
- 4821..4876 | 30.9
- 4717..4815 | 35.4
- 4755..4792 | 34.4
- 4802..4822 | 35.9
